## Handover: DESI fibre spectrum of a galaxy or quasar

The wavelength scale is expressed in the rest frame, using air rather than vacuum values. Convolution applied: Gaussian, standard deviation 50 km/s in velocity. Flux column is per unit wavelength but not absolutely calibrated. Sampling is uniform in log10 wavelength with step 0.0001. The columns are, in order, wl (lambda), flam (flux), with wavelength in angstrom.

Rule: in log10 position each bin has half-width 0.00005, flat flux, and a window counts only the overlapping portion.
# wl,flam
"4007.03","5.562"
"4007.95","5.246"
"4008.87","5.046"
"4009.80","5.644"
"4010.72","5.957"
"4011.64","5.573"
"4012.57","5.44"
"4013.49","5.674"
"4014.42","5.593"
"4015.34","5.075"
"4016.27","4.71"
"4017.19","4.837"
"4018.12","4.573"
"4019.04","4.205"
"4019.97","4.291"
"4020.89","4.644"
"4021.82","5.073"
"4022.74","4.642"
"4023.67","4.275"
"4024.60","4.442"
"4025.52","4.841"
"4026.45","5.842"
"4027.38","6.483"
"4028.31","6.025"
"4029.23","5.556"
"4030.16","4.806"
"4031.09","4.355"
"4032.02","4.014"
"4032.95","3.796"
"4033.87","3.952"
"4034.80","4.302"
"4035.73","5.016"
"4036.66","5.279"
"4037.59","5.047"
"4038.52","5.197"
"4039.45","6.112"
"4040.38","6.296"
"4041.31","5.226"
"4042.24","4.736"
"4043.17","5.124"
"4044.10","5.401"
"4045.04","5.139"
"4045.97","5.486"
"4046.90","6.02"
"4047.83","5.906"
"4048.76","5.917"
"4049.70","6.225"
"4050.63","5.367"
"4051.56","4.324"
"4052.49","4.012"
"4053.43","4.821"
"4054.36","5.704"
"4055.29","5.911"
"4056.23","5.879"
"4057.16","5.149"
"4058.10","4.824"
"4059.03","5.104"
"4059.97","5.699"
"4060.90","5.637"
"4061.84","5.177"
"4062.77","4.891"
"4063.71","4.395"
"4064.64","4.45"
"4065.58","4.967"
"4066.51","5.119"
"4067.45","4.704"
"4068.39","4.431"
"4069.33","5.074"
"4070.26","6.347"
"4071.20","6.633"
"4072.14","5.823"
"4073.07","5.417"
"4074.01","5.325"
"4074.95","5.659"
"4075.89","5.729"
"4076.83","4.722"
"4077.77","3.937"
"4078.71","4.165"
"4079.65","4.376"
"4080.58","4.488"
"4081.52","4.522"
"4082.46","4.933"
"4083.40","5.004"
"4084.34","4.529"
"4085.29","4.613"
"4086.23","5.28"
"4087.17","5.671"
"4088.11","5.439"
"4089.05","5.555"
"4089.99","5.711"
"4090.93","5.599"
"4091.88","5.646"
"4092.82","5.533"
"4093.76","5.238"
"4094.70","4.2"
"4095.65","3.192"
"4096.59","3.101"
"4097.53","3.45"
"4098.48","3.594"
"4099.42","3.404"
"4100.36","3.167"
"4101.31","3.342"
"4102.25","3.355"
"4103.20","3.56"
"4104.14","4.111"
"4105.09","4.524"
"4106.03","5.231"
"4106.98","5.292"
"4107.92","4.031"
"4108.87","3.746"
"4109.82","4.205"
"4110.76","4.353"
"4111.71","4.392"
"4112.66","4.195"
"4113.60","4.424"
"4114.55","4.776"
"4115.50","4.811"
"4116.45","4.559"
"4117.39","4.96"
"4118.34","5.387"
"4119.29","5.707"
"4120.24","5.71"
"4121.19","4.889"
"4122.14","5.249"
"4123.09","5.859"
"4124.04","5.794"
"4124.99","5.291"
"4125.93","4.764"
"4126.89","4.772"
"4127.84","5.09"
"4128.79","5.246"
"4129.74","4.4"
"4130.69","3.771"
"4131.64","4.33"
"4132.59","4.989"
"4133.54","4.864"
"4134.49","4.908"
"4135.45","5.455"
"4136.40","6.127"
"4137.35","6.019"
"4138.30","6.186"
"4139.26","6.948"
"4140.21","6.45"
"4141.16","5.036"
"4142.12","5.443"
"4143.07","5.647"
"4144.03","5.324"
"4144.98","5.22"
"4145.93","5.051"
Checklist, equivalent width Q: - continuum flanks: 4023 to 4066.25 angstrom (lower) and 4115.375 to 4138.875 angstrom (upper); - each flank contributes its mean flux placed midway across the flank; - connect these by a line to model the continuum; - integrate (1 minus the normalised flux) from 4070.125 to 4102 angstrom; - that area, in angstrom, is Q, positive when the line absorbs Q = 2.4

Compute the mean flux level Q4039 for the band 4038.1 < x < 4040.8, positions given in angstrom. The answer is 5.87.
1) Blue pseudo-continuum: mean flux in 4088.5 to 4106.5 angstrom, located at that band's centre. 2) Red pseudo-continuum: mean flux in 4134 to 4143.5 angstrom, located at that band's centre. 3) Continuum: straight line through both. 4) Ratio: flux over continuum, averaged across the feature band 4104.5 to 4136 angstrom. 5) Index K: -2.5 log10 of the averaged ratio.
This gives 0.06 mag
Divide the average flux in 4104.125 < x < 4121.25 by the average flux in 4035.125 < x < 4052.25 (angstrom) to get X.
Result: 0.87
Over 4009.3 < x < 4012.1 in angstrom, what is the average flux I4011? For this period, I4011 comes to 5.72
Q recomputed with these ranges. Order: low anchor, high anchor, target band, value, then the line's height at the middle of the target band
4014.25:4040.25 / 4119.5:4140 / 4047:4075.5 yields -1.6 angstrom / 5.03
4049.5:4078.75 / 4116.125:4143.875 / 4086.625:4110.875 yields 3.9 angstrom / 5.25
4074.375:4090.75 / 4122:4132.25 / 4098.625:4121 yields 2.5 angstrom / 4.96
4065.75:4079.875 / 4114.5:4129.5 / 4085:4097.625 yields 0.6 angstrom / 5.17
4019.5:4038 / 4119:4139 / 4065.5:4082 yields -0.2 angstrom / 5.01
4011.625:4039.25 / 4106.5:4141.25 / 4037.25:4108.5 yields 0.4 angstrom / 4.98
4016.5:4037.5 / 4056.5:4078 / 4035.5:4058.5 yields -1.7 angstrom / 4.99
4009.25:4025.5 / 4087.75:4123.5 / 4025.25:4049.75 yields -1.9 angstrom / 4.88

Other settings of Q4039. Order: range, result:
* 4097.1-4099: 3.52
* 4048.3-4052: 5.46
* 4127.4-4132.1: 4.57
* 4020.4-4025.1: 4.62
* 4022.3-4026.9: 4.8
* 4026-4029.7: 5.98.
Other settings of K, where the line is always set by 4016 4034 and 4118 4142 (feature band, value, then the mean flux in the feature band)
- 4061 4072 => -0.03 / 5.15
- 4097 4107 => 0.33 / 3.84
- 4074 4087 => 0.06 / 4.81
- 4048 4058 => -0.08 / 5.33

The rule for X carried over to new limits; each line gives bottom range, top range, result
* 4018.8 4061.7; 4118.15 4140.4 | 1.04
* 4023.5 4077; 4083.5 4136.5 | 0.90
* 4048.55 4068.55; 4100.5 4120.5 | 0.87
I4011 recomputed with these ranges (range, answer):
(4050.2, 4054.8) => 4.84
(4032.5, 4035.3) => 4.04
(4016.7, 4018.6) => 4.71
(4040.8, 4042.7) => 5.02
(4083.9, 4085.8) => 4.57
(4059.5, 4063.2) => 5.36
